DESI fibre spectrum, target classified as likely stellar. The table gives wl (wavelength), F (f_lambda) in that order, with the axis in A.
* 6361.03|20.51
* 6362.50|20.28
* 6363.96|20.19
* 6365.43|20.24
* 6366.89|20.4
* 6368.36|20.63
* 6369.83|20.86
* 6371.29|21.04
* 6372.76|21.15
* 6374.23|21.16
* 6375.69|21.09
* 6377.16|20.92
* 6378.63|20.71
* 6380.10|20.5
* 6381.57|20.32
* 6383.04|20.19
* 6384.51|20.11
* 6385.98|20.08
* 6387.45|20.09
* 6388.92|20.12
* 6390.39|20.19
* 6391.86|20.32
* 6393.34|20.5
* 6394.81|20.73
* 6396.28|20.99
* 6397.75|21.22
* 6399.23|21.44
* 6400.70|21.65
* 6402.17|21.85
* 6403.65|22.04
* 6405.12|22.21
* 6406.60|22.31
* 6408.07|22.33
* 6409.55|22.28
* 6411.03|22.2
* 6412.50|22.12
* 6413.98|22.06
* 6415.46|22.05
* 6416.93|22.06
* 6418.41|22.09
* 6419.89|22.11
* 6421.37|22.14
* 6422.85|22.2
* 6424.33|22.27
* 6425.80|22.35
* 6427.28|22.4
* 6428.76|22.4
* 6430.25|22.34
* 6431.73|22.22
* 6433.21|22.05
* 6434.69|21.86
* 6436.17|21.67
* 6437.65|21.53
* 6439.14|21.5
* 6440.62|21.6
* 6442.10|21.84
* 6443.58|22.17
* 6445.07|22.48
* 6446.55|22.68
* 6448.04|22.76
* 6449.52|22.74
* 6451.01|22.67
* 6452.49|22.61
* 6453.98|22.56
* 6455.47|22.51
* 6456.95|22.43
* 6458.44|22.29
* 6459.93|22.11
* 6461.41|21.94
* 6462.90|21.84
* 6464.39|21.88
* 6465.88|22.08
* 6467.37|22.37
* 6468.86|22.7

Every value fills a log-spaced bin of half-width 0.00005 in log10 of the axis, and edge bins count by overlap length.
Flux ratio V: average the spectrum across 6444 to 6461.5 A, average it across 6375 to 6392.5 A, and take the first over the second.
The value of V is 1.1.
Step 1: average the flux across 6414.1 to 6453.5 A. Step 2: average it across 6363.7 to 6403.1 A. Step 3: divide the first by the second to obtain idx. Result 1.07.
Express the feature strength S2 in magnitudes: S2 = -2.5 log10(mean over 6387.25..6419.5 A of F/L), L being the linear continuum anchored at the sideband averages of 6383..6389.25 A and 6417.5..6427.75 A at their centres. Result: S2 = -0.02 mag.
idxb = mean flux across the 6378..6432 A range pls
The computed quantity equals 21.5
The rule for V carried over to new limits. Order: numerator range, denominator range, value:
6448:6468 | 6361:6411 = 1.07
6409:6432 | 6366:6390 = 1.08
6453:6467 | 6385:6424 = 1.03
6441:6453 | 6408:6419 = 1.02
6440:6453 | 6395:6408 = 1.03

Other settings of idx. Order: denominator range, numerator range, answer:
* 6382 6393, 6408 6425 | 1.10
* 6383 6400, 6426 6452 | 1.08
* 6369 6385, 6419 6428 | 1.07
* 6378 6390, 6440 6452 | 1.11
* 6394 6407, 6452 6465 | 1.03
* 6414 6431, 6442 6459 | 1.01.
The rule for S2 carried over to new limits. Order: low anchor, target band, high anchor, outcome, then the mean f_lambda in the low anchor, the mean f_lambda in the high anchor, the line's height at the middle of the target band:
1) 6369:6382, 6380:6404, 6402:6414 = 0.042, 20.9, 22.2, 21.5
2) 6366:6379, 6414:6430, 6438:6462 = -0.020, 20.9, 22.3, 21.8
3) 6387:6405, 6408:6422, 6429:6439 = -0.033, 21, 21.9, 21.5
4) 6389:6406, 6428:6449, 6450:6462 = -0.002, 21.2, 22.4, 22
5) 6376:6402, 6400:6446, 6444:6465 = -0.027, 20.6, 22.4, 21.5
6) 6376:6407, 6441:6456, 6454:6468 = -0.026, 20.9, 22.2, 21.9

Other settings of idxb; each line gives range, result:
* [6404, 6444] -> 22.1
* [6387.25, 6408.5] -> 21.2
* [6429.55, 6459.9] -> 22.2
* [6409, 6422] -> 22.1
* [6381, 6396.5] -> 20.3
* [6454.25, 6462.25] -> 22.3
